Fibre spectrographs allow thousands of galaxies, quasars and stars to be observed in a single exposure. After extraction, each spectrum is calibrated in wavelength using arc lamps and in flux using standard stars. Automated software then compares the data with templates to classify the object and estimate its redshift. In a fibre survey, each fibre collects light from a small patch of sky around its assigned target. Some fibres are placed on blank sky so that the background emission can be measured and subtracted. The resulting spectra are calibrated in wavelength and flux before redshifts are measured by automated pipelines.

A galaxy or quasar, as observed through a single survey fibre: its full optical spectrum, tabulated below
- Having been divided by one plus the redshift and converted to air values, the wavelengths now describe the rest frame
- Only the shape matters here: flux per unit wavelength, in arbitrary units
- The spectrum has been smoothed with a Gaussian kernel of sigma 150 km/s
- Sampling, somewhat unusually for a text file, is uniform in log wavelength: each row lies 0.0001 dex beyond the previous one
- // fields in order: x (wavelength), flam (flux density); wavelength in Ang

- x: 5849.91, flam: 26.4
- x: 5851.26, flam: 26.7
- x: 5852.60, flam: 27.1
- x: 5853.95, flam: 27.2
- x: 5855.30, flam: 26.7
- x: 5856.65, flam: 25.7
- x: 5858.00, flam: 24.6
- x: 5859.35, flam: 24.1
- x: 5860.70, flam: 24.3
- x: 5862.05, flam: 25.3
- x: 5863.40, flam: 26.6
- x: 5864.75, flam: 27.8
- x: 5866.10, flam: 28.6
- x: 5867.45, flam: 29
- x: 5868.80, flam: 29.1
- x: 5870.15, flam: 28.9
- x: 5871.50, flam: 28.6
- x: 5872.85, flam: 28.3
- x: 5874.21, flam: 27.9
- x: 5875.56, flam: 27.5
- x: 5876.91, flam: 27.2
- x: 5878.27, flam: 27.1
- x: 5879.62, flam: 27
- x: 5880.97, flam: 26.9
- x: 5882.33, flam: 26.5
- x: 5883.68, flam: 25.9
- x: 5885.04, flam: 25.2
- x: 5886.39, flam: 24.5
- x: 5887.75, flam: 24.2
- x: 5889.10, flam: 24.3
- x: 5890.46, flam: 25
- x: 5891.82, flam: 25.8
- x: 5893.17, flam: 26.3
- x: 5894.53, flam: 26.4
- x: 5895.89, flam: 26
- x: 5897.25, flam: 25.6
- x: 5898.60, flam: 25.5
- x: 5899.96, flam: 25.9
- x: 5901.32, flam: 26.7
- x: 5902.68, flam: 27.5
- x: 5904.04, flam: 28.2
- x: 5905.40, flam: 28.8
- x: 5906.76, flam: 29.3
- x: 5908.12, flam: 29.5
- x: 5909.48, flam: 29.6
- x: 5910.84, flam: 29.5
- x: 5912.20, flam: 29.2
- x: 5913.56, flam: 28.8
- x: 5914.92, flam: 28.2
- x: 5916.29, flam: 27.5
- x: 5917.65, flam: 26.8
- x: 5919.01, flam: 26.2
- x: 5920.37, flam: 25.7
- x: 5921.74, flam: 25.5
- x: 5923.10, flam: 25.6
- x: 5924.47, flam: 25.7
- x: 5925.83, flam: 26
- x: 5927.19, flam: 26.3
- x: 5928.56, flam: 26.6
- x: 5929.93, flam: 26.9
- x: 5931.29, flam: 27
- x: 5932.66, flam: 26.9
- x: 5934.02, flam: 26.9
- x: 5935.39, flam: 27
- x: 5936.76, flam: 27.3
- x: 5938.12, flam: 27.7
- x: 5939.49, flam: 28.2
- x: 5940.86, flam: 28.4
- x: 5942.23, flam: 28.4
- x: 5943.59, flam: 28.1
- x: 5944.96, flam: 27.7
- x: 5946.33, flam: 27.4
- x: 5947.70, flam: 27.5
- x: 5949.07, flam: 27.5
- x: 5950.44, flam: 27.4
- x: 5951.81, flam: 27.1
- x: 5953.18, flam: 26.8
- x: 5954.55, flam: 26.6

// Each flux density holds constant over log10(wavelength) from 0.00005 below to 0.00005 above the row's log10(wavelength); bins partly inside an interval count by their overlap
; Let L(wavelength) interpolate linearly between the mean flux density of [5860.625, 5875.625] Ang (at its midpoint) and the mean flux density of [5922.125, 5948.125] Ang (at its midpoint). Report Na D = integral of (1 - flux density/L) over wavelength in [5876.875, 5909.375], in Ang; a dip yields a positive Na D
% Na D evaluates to 1.2 Ang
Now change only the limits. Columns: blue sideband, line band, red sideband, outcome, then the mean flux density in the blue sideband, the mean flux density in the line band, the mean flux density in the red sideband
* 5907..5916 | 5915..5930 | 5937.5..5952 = 1.2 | 29.1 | 26.3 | 27.8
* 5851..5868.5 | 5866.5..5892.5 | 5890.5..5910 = 0.0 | 26.5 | 26.8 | 27.1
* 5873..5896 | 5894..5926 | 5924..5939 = -0.9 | 26.1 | 27.3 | 26.8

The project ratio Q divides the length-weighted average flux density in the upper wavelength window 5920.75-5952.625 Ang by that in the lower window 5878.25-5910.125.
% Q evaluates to 1.02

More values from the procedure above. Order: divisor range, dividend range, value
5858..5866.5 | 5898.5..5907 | 1.06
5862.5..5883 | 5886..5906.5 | 0.94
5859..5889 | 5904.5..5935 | 1.02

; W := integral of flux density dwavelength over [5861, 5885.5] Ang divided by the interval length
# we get 27.4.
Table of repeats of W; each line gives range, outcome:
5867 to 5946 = 27.1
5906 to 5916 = 29.1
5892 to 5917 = 27.7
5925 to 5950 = 27.3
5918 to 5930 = 26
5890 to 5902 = 25.9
